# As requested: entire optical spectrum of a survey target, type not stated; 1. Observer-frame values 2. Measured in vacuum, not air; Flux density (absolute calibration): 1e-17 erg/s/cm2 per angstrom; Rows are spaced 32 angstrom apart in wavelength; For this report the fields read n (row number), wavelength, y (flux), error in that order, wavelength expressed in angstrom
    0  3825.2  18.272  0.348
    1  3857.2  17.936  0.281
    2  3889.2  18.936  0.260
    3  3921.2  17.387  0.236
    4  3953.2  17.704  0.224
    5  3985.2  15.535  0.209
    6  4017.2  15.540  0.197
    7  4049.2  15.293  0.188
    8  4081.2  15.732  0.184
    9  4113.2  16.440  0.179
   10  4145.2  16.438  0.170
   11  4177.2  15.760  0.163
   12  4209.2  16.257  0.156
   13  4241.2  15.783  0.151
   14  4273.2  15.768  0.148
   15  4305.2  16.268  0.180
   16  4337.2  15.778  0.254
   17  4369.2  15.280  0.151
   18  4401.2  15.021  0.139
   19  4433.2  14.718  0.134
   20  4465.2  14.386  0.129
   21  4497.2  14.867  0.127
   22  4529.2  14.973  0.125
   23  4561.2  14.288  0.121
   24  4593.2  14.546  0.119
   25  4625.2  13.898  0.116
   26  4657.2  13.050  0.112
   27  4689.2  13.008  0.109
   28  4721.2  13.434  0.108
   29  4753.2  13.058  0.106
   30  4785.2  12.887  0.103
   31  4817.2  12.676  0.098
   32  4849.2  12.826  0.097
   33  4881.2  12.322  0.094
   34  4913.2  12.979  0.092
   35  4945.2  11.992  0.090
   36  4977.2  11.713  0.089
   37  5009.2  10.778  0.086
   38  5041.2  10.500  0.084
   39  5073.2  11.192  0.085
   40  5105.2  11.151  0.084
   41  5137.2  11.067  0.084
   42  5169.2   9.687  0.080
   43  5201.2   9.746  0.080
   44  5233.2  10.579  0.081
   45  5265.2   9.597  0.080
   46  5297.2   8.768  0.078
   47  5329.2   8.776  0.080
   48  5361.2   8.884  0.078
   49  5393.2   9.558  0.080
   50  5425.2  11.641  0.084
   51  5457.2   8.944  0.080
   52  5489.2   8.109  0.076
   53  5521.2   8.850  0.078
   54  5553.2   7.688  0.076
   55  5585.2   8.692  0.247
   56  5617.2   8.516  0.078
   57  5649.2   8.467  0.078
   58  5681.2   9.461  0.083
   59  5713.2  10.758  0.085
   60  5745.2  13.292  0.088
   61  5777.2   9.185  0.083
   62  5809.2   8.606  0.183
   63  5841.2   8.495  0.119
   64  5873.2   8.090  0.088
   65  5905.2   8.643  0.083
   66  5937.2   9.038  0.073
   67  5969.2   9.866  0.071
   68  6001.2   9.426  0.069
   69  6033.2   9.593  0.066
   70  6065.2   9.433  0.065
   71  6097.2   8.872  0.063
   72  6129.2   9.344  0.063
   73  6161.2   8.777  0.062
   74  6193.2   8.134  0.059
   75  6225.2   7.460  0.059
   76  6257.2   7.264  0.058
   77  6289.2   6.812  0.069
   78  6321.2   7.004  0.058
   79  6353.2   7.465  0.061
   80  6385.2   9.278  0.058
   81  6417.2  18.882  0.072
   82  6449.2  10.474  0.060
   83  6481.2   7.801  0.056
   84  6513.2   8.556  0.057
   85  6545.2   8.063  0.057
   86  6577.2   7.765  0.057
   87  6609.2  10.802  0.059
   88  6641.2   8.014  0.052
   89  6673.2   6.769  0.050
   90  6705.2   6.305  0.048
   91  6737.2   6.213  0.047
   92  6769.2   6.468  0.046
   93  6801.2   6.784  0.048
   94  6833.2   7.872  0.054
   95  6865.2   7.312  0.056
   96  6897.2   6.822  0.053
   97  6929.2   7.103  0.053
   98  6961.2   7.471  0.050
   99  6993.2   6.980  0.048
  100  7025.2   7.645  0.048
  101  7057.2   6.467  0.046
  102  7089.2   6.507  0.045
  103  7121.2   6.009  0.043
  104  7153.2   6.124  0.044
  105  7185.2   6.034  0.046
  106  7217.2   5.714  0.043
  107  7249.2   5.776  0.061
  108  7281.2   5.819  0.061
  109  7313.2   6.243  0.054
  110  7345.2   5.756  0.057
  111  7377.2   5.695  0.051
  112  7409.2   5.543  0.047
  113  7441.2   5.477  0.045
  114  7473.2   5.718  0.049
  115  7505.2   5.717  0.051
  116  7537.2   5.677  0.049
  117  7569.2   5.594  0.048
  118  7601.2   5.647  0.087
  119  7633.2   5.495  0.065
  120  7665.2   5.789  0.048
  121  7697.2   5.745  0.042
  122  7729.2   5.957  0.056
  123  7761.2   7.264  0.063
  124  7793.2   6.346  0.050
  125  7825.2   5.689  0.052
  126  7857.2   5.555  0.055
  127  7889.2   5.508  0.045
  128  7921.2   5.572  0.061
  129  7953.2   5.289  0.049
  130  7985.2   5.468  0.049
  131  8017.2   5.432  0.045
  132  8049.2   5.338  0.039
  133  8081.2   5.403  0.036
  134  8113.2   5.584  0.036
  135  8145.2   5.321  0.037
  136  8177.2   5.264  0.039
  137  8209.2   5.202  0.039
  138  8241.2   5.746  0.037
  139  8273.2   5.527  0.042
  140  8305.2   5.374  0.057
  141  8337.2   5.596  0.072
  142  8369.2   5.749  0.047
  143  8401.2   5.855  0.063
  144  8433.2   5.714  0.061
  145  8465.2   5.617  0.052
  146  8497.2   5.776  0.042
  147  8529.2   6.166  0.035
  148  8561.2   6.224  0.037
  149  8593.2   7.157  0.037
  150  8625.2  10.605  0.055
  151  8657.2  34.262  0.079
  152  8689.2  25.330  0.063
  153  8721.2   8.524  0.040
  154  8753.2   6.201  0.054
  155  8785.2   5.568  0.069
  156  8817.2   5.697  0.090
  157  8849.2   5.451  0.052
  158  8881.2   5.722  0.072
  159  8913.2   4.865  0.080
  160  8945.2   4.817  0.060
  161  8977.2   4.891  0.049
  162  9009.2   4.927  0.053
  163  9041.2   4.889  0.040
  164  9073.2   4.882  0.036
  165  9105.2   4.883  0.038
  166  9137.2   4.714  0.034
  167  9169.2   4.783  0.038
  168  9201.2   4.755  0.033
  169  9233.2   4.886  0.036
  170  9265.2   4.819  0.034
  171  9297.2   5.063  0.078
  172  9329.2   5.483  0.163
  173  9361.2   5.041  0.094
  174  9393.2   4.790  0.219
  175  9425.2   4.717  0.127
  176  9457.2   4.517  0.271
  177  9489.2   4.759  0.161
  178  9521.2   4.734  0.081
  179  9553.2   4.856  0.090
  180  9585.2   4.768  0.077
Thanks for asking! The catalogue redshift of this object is 0.320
